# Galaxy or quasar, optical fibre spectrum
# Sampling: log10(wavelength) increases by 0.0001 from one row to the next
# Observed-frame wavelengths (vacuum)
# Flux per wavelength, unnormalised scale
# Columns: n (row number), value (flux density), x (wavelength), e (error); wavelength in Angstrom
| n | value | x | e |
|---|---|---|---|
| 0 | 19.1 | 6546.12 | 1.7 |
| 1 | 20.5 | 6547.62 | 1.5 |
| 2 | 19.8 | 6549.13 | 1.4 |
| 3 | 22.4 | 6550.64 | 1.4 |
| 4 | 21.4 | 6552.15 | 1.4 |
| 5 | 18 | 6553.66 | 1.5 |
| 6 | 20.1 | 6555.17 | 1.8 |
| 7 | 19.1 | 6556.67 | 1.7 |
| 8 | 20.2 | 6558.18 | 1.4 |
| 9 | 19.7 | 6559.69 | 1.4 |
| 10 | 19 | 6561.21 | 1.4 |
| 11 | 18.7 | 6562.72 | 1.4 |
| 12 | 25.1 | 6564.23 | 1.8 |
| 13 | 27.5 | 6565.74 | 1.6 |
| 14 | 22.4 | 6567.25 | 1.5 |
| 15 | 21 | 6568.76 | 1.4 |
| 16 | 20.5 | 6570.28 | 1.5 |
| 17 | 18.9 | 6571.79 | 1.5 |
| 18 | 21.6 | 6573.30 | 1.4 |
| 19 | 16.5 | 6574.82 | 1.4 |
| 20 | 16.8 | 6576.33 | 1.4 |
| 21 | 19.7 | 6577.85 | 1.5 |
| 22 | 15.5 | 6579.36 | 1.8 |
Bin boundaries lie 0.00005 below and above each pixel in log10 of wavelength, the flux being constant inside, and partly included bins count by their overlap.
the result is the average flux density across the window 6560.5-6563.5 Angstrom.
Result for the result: 18.9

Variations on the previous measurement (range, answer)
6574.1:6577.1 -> 16.7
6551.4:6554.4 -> 19.7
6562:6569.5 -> 23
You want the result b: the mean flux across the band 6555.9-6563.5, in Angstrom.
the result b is 19.4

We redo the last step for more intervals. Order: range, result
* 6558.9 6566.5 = 22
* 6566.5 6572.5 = 20.7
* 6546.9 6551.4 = 20.9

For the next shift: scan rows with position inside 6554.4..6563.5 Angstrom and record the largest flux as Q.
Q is 20.2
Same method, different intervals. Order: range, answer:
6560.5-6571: 27.5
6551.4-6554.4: 21.4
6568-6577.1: 21.6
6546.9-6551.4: 22.4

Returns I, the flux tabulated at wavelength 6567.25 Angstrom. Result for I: 22.4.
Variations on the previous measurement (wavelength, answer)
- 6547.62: 20.5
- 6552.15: 21.4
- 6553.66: 18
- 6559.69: 19.7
